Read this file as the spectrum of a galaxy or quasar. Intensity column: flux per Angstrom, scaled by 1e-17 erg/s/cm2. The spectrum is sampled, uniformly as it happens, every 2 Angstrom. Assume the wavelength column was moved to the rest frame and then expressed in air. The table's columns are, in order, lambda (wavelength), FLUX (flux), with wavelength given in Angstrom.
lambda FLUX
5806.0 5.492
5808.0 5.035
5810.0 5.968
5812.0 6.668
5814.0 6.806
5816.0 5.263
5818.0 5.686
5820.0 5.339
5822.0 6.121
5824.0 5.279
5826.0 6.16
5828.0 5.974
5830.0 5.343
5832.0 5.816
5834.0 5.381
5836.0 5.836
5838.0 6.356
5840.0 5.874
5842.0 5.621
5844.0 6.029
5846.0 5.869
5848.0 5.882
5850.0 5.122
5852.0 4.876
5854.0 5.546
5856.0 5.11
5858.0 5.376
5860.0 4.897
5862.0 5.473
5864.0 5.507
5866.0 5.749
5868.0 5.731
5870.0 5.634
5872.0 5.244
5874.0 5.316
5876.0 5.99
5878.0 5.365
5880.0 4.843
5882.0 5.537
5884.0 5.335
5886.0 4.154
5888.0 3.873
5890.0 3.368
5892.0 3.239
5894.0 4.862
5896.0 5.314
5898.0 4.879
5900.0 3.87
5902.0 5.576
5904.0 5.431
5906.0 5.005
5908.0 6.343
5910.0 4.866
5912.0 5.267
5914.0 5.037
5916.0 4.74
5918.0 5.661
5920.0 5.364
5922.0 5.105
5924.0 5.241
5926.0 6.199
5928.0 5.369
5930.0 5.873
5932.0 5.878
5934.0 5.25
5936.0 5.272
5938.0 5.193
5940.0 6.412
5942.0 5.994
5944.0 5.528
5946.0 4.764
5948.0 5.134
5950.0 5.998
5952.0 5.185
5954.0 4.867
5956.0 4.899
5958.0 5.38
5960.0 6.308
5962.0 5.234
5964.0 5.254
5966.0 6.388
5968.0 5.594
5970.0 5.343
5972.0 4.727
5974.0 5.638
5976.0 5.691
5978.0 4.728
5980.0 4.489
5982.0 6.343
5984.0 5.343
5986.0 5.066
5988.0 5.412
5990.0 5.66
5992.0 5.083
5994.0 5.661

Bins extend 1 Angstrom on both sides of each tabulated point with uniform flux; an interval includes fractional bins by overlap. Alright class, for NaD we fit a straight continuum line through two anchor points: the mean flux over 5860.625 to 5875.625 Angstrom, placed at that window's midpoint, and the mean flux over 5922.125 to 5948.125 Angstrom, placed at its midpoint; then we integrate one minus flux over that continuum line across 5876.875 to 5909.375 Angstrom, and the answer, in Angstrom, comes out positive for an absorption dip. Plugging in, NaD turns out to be 4.2 Angstrom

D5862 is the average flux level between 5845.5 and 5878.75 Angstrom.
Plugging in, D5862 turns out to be 5.45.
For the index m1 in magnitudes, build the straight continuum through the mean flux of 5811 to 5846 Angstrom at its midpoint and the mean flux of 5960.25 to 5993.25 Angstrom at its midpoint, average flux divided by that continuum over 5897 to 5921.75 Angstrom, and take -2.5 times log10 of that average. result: 0.088 mag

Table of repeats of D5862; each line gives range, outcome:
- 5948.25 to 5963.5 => 5.39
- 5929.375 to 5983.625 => 5.45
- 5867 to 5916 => 5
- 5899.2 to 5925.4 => 5.22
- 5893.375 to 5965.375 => 5.36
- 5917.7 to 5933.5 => 5.57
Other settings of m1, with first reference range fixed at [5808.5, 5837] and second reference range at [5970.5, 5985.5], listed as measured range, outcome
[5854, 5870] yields 0.05 mag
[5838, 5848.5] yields -0.03 mag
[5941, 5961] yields -0.01 mag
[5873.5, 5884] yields 0.04 mag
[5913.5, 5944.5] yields -0.01 mag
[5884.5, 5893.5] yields 0.41 mag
